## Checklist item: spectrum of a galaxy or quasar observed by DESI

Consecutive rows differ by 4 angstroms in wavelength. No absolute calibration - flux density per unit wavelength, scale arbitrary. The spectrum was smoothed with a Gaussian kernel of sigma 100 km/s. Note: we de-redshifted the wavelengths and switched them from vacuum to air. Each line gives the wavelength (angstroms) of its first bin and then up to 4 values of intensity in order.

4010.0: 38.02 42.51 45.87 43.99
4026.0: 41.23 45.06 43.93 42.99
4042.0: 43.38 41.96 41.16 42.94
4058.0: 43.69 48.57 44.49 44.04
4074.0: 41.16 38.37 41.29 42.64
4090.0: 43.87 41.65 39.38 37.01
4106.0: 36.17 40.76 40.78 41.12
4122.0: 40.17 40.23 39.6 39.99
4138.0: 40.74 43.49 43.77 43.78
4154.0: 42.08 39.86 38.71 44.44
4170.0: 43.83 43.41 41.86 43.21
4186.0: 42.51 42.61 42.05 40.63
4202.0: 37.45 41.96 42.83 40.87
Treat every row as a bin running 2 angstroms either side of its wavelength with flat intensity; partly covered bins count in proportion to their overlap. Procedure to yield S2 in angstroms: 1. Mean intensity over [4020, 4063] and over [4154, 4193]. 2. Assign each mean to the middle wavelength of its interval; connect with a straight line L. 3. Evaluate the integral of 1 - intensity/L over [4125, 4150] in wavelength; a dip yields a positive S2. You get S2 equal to 0.6 angstroms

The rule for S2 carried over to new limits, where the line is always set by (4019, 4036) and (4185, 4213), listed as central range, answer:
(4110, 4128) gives 0.8 angstroms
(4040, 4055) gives 0.4 angstroms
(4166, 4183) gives -0.6 angstroms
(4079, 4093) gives 0.2 angstroms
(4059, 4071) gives -0.7 angstroms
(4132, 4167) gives 0.2 angstroms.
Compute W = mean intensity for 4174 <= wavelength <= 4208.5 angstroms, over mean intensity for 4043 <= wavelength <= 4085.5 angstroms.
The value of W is 0.97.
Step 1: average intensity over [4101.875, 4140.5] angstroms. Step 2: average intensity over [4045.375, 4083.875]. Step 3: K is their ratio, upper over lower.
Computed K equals 0.93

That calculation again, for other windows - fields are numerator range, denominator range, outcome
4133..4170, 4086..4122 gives 1.04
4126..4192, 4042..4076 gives 0.97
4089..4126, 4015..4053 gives 0.92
